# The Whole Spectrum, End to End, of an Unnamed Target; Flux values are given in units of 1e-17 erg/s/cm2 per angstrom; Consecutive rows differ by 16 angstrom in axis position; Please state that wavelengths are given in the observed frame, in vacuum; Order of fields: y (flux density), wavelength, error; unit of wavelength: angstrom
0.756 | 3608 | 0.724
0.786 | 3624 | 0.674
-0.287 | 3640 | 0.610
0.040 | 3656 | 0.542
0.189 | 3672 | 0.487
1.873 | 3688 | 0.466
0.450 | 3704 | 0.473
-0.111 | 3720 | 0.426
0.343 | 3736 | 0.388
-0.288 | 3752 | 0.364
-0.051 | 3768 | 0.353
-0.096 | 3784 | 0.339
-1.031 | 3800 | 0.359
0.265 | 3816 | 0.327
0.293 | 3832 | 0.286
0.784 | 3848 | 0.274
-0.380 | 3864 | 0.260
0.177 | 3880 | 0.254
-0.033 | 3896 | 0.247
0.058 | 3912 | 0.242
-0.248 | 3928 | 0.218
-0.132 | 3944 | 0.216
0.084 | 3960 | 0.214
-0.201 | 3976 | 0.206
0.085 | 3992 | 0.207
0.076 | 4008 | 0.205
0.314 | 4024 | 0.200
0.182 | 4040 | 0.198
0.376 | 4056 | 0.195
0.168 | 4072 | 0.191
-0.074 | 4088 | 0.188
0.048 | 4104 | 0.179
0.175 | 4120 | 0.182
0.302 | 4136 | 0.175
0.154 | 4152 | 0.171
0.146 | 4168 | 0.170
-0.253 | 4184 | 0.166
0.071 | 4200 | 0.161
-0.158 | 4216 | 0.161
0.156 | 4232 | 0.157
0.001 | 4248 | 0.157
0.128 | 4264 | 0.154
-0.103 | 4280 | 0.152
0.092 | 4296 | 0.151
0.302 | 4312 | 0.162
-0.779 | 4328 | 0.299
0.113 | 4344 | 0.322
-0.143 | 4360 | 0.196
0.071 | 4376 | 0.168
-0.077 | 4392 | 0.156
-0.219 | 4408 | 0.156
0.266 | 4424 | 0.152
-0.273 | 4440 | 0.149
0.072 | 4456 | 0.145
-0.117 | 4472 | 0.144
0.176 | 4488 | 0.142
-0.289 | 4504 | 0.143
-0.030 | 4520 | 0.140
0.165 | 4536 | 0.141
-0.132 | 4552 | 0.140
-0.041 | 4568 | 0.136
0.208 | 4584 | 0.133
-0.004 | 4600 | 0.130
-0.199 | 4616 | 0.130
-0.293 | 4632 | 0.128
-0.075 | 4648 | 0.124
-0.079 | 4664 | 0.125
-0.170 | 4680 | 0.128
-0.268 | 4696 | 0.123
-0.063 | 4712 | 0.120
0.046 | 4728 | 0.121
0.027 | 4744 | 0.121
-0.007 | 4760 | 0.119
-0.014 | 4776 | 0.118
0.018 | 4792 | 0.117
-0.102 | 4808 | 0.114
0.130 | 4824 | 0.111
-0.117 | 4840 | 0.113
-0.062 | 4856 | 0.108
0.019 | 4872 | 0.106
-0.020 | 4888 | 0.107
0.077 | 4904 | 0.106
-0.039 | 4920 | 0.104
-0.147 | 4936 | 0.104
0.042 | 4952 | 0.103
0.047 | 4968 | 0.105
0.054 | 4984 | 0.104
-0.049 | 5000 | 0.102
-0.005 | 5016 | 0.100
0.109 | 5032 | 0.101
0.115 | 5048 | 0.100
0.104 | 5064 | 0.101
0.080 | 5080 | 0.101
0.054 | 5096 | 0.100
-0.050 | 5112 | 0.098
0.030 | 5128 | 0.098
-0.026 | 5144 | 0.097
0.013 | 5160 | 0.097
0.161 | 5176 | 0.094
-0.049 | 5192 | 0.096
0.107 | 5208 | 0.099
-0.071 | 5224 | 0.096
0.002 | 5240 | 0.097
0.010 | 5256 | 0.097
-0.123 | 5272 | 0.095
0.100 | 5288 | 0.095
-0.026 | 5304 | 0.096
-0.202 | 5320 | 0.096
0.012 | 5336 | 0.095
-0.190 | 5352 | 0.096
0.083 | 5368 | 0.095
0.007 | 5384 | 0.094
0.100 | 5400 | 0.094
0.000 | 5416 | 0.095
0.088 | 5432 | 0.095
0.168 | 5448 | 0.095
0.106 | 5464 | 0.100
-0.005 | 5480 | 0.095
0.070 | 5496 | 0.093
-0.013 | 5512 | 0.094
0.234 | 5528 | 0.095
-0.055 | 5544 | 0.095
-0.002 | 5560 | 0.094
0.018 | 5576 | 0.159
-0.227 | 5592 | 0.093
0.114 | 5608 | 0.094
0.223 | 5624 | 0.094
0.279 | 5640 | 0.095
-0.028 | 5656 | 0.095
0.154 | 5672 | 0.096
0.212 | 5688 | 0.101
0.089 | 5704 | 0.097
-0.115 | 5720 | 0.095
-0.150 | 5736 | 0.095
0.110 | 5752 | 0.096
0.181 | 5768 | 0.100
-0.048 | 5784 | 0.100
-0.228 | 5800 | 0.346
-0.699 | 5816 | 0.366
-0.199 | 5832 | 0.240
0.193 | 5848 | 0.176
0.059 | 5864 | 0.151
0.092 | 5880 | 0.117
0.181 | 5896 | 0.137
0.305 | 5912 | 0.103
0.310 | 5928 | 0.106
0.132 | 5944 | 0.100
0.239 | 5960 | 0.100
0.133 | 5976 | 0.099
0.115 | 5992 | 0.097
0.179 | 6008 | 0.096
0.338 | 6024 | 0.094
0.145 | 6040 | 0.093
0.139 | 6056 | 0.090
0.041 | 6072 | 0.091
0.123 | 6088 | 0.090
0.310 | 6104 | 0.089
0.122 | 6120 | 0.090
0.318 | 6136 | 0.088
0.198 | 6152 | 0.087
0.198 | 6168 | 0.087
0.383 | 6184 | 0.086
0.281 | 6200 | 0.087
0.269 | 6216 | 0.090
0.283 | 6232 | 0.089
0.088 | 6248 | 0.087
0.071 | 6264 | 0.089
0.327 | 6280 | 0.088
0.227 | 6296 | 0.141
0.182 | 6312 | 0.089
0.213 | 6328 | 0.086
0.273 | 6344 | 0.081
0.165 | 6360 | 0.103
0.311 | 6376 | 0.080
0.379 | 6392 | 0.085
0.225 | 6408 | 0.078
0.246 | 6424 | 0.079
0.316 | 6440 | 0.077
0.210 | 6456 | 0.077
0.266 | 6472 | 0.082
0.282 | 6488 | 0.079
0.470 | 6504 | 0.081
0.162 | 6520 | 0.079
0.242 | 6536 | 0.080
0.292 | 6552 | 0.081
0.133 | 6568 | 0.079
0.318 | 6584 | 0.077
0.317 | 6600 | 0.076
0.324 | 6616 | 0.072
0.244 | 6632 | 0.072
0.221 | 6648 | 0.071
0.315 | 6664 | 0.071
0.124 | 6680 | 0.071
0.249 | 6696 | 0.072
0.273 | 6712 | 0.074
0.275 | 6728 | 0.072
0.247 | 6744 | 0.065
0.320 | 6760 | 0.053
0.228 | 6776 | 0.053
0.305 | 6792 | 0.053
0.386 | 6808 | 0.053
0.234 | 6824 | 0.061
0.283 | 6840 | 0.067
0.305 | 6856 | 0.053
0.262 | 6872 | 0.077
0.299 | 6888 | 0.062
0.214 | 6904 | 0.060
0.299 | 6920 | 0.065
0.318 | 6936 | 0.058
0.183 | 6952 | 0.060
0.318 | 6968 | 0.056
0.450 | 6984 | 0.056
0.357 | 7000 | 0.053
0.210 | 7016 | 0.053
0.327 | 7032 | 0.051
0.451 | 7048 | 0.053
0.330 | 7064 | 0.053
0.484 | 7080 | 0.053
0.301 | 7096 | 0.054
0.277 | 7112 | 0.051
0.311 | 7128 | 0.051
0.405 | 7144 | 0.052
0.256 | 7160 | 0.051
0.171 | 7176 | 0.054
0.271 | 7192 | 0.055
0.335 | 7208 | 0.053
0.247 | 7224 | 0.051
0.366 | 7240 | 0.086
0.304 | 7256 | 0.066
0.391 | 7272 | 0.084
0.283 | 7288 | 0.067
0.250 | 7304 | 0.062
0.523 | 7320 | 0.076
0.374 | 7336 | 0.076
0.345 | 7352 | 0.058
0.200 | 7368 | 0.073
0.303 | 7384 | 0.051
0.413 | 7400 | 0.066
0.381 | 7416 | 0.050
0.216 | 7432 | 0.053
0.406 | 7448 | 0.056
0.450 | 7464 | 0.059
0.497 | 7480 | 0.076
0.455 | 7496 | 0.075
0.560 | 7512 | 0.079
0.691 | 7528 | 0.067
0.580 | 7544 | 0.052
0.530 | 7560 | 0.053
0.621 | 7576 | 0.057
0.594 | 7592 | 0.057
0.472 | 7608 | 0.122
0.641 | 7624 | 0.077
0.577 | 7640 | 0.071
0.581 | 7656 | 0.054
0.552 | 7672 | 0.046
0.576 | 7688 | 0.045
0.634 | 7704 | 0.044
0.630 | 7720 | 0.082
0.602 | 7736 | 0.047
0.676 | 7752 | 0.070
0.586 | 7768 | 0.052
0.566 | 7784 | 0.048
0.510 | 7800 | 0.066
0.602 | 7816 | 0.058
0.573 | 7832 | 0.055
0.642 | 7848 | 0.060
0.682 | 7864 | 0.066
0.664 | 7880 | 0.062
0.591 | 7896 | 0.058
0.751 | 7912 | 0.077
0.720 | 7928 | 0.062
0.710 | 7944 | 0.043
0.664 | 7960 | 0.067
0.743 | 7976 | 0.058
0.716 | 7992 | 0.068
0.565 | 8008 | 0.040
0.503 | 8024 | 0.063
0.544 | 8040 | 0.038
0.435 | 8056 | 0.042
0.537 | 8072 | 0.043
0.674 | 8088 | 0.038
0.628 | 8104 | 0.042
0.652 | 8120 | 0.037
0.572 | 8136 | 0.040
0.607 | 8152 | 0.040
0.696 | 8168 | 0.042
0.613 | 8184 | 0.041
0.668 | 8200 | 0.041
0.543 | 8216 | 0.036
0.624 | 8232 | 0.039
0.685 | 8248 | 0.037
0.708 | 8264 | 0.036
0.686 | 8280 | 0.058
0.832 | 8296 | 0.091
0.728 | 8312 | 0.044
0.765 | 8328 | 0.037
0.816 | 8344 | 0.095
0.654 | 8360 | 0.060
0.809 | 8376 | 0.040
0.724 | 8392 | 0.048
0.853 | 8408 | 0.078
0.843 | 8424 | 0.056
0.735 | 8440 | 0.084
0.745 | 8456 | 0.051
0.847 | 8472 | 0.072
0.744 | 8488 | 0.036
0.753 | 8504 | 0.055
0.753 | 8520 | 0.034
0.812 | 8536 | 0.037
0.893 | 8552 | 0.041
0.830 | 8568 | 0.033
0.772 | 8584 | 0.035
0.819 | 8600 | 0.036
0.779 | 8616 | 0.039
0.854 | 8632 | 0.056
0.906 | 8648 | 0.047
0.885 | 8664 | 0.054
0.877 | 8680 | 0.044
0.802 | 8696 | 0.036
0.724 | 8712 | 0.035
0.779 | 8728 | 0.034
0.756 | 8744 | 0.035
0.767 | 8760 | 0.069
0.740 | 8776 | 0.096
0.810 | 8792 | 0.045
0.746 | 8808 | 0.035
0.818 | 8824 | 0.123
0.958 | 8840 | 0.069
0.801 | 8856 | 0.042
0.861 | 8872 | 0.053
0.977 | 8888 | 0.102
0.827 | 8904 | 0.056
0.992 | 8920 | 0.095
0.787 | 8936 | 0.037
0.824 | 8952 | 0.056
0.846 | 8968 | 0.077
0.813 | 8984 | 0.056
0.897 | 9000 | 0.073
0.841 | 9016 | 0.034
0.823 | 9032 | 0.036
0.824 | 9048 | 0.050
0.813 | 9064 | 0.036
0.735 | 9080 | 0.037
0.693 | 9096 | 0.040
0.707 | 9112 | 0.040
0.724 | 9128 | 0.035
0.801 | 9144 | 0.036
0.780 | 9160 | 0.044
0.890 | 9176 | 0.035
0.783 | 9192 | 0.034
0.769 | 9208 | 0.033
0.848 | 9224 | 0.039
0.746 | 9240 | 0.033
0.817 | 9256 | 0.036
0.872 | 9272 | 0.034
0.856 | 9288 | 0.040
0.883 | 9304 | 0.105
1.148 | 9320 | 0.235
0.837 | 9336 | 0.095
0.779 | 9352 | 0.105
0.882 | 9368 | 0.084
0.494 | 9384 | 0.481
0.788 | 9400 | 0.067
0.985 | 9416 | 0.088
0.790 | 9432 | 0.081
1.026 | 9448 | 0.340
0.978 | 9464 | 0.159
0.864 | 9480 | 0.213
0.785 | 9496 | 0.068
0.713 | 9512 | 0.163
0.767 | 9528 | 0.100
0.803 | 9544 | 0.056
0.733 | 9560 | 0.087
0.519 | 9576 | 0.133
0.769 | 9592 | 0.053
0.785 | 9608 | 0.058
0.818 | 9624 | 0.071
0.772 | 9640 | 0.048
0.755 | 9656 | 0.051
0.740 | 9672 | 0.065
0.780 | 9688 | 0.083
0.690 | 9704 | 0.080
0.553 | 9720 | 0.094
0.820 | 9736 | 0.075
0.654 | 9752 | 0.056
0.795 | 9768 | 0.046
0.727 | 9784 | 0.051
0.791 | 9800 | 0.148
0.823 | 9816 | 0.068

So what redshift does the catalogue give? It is 0.87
